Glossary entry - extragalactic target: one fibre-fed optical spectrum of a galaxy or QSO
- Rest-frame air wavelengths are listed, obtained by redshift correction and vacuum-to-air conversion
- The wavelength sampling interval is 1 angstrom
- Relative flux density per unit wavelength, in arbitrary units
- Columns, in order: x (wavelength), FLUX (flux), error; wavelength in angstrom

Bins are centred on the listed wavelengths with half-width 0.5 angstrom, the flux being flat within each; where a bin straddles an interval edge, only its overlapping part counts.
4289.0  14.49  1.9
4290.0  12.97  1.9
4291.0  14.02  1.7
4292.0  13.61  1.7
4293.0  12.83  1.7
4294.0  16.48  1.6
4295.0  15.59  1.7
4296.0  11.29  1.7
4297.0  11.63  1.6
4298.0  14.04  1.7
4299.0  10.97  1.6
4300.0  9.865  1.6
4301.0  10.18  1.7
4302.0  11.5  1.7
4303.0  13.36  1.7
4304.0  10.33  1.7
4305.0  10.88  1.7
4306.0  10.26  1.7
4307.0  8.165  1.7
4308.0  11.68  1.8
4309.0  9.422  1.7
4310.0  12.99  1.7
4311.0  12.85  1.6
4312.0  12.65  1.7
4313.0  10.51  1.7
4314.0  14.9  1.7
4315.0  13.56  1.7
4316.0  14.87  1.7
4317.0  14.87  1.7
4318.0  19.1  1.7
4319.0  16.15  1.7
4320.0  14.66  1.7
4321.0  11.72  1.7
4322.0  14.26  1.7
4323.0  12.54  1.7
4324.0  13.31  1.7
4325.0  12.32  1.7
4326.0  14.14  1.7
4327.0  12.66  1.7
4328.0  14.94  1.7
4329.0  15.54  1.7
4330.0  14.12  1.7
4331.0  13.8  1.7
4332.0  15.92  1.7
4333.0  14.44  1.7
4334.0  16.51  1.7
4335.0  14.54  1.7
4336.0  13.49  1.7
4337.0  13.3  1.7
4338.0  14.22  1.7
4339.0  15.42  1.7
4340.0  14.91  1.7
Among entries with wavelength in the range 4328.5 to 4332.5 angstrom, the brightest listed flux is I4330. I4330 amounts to 15.92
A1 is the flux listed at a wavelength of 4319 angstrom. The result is 16.15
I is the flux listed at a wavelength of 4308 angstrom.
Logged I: 11.68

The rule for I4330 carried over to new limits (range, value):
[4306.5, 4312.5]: 12.99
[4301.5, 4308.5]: 13.36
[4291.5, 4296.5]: 16.48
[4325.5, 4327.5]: 14.14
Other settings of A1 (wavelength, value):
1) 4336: 13.49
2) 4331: 13.8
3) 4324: 13.31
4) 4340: 14.91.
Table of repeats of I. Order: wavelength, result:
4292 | 13.61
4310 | 12.99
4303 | 13.36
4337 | 13.3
